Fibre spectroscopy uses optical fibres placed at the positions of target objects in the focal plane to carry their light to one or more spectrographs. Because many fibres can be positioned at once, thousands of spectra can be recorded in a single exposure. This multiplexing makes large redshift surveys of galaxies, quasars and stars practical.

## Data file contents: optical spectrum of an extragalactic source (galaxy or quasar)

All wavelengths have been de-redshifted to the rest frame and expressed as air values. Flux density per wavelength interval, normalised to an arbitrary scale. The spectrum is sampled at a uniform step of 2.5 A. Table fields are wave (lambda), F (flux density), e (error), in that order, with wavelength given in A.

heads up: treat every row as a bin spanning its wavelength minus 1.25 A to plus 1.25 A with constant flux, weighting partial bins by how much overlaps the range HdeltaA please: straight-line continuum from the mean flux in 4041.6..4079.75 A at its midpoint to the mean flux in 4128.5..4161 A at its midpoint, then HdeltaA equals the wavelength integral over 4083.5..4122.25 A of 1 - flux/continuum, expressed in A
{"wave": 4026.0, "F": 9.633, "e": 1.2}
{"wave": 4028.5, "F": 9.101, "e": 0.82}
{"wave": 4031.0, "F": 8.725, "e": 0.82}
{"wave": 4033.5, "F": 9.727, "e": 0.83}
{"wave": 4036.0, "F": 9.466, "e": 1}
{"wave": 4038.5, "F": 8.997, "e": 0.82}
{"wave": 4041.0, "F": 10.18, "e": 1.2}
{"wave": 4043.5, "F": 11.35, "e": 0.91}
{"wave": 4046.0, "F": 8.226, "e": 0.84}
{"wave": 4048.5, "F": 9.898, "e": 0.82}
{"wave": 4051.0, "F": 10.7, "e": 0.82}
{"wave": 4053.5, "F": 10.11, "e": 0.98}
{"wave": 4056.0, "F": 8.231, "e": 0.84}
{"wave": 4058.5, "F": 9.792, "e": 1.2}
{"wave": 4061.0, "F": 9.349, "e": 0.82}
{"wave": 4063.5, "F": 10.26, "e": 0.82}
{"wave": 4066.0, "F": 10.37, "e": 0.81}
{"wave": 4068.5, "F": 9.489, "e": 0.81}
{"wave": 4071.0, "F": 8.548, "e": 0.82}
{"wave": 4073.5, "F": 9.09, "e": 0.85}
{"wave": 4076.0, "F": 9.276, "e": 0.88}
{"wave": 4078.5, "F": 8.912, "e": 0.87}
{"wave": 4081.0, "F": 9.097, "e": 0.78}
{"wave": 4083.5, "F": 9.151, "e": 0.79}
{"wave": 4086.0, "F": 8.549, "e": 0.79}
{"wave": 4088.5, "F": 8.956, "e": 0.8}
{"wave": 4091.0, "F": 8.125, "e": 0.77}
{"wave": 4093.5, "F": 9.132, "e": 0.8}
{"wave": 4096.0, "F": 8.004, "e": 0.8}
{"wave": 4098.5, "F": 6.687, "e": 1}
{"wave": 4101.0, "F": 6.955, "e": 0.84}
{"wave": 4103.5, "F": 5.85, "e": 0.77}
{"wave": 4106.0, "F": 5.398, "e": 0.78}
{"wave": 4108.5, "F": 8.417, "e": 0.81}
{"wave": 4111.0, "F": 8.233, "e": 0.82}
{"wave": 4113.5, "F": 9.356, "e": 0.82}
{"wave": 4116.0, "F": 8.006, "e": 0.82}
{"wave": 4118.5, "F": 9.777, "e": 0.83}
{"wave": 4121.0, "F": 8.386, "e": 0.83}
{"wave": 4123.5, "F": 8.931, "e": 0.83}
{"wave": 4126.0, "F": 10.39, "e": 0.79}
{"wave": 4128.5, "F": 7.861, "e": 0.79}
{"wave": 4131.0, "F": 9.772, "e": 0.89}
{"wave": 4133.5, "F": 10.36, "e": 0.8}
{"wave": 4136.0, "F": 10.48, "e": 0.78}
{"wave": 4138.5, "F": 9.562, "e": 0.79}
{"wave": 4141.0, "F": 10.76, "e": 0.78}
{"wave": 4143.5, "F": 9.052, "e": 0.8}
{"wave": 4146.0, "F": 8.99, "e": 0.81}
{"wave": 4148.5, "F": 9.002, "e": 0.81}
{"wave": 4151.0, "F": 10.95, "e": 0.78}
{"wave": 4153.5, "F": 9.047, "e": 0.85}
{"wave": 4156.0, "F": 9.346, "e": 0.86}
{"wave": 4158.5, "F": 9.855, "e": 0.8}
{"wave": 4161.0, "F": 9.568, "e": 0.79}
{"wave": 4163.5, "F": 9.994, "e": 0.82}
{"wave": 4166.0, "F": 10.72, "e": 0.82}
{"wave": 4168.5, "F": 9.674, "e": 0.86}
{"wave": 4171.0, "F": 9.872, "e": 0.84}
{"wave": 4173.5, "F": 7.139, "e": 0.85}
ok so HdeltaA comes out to 6.5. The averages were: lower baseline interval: 9.58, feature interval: 8.03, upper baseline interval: 9.68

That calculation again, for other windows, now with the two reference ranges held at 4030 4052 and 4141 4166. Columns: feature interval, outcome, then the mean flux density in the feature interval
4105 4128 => 2.65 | 8.56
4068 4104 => 4.69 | 8.42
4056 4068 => -0.06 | 9.74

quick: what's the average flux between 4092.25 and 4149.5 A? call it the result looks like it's 8.67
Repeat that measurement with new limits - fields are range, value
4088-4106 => 7.46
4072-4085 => 9.08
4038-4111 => 8.85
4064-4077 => 9.41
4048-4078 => 9.57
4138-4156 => 9.61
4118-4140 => 9.51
